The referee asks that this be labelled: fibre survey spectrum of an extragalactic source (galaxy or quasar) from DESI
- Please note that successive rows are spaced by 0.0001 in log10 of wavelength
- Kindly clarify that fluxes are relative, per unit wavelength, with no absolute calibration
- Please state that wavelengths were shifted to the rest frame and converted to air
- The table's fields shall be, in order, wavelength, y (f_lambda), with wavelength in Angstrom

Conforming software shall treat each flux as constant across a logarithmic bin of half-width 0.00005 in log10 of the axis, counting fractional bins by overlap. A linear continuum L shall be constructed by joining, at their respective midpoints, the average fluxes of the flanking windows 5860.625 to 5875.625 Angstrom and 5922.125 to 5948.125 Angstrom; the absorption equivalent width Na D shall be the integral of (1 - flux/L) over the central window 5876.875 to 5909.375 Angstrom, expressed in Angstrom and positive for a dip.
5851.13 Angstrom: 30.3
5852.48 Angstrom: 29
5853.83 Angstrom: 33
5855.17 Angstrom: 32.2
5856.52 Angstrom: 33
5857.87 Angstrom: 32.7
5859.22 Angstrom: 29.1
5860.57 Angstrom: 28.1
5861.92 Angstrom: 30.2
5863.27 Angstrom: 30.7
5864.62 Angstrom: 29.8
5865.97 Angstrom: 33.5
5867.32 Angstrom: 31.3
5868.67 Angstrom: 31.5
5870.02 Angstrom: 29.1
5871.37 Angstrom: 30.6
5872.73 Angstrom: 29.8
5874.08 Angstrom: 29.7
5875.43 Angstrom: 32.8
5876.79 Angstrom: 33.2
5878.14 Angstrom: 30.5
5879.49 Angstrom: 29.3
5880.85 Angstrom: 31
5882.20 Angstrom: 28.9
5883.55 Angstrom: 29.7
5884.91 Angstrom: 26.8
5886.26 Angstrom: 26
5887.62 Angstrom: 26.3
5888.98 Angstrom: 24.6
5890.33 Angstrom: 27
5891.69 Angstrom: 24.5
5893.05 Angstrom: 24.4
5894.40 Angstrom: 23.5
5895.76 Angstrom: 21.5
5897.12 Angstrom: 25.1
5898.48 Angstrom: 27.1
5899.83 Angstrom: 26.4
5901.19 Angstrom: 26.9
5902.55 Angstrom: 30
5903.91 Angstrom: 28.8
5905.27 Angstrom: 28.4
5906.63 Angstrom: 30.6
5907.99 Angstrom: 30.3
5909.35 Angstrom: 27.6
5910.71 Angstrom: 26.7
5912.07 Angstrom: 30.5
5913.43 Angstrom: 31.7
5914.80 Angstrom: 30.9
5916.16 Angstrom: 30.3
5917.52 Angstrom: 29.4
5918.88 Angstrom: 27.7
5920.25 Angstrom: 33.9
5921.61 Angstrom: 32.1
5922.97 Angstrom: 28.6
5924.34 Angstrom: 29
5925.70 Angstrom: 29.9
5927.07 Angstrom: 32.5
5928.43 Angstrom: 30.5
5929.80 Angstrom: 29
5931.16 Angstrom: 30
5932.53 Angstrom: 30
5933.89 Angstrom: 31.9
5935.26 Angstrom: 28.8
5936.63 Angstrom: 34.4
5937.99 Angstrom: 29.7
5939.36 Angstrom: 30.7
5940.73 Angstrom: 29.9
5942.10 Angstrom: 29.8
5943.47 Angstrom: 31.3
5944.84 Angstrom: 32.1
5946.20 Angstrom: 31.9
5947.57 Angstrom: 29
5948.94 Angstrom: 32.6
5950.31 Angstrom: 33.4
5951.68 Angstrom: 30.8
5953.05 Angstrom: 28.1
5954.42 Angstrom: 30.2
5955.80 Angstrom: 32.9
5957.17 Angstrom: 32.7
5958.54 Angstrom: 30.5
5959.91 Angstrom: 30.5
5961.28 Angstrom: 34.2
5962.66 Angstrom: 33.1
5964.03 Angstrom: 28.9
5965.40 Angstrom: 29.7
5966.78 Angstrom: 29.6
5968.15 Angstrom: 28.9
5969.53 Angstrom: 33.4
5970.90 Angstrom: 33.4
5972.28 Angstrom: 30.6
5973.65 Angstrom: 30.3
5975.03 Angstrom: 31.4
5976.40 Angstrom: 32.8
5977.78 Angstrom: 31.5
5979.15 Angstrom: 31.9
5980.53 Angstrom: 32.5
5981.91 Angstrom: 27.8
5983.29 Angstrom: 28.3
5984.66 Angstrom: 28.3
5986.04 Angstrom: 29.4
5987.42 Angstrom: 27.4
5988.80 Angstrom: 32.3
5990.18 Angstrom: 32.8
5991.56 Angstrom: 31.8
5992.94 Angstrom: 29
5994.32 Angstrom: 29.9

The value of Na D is 3.4 Angstrom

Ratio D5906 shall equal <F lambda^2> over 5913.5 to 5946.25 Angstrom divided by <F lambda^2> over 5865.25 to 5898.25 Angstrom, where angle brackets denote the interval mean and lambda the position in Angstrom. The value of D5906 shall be 1.10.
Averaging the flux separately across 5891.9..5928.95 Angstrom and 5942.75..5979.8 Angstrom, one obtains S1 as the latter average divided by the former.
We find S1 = 1.09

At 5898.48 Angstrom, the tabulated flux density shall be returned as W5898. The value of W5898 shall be 27.1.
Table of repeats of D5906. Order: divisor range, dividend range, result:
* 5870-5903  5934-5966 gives 1.15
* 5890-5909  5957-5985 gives 1.19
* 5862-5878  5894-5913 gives 0.90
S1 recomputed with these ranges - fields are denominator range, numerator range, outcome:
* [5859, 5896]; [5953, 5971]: 1.08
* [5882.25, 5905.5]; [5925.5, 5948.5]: 1.17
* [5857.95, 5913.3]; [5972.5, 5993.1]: 1.07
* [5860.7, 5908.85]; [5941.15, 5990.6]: 1.08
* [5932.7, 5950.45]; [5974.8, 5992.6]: 0.98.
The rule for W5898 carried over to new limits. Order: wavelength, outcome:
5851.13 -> 30.3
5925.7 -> 29.9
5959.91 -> 30.5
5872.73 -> 29.8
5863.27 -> 30.7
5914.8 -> 30.9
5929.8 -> 29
